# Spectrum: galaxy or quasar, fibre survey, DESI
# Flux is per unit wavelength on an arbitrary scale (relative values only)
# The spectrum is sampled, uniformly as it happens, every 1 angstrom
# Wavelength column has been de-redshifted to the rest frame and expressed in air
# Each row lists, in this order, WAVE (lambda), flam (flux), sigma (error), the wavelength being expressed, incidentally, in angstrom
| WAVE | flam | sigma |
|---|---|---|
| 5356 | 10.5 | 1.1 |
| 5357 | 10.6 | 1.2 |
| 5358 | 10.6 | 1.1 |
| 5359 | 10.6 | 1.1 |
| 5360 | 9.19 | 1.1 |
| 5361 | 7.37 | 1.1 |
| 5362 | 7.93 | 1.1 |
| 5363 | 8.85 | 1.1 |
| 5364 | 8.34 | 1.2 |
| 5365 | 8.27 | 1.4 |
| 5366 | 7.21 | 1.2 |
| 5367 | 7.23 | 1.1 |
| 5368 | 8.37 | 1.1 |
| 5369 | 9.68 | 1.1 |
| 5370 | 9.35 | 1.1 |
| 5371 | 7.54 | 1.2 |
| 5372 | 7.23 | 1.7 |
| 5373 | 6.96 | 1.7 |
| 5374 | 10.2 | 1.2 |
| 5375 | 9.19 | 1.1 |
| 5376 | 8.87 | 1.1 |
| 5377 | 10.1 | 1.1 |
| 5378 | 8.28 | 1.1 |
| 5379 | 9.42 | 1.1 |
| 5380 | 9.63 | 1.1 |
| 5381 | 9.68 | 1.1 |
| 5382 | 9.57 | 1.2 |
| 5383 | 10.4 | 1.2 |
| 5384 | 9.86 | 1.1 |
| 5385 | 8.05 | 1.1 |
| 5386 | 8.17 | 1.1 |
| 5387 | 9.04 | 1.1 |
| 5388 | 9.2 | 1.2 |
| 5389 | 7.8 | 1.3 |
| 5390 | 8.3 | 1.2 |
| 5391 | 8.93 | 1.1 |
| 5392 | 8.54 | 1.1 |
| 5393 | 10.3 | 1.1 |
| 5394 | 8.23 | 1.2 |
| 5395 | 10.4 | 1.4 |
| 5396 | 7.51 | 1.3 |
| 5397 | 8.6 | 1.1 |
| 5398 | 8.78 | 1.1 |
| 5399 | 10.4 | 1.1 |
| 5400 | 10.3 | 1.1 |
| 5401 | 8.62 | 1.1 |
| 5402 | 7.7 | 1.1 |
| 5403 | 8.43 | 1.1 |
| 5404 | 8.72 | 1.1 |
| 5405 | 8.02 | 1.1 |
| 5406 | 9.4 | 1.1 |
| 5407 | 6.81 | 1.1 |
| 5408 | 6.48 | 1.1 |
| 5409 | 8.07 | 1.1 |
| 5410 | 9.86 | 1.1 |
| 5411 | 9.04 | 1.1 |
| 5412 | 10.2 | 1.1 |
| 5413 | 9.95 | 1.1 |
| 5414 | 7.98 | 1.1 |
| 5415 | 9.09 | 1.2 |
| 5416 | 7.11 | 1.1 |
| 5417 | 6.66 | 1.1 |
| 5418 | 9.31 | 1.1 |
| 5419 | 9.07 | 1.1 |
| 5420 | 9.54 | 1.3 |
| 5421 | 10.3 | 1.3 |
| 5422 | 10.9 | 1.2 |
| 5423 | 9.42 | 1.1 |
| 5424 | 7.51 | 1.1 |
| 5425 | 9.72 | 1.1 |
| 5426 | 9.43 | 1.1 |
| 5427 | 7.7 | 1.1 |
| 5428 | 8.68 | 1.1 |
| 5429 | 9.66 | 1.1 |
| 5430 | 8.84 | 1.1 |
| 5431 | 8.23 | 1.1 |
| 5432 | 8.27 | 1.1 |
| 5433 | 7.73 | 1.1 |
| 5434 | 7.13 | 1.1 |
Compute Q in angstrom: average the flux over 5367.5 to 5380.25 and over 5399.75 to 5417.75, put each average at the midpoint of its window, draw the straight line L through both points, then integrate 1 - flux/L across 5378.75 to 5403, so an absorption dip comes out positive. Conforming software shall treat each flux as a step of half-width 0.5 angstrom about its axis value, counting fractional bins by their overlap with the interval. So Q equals -1.13 angstrom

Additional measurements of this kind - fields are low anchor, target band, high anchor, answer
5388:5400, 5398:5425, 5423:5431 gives 0.16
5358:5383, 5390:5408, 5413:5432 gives 0.20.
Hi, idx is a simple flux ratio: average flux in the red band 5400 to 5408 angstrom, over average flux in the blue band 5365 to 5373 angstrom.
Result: 1.03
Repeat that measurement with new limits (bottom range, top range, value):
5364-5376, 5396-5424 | 1.06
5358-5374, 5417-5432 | 1.08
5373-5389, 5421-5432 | 0.98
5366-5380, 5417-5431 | 1.06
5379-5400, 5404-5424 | 0.96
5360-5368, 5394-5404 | 1.12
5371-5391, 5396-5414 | 0.98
